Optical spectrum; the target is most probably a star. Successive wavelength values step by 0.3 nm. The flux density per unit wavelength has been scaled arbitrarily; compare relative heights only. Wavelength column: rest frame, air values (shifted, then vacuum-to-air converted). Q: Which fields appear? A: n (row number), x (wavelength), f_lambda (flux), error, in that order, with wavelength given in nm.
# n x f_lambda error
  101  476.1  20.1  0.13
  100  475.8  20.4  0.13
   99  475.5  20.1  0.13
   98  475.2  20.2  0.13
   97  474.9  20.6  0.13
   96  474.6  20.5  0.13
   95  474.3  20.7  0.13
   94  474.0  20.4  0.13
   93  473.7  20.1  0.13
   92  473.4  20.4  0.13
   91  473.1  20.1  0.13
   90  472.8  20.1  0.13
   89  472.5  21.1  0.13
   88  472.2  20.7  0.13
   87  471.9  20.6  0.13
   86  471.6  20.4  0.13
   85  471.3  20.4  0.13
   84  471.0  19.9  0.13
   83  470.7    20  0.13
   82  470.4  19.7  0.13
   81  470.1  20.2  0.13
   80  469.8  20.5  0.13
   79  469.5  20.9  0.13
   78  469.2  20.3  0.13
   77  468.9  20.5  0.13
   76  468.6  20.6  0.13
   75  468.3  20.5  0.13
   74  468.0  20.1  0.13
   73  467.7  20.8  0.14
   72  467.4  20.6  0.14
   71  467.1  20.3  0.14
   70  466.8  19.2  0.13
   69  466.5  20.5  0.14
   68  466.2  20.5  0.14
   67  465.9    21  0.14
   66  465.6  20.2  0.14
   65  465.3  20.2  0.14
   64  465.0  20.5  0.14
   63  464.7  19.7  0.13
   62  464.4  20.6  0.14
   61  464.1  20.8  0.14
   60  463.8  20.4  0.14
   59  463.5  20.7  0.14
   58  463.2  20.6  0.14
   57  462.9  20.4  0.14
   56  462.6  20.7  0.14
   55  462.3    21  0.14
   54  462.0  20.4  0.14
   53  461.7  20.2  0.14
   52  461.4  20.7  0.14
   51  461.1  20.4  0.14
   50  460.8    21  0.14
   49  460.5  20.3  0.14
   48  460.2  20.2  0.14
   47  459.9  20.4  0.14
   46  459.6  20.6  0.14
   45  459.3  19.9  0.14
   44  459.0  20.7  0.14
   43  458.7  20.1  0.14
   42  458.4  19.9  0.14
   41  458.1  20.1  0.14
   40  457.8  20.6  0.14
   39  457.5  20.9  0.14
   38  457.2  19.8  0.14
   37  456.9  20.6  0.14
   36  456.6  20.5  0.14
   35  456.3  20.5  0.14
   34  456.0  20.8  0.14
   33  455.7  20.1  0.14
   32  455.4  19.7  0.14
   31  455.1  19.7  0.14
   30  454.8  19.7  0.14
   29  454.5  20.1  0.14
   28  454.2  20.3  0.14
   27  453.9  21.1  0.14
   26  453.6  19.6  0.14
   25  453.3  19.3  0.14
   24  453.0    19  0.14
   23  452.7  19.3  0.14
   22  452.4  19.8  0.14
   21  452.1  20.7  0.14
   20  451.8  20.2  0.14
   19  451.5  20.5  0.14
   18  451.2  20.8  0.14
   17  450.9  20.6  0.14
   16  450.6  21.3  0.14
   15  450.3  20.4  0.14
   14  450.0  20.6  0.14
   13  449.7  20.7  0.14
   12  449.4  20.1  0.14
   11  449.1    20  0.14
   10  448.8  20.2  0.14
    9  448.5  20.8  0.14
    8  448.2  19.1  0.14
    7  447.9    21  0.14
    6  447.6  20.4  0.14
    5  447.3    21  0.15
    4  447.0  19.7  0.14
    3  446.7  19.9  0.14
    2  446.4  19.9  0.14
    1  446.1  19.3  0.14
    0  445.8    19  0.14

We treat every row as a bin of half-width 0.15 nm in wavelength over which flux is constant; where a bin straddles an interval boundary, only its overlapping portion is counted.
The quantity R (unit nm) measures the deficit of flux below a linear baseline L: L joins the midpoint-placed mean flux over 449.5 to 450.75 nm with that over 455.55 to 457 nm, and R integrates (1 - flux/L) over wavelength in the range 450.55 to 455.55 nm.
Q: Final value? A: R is 0.13 nm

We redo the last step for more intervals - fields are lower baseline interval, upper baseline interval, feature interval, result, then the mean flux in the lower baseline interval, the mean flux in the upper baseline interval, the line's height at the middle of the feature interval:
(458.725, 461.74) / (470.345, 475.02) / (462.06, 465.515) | -0.014 nm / 20.4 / 20.4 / 20.4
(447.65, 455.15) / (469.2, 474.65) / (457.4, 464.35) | -0.067 nm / 20.2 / 20.4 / 20.3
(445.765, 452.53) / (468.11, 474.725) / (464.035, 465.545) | 0.002 nm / 20.3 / 20.4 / 20.4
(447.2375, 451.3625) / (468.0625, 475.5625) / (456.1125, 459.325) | 0.016 nm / 20.5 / 20.4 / 20.4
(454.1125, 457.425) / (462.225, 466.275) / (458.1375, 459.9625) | 0.005 nm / 20.2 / 20.5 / 20.3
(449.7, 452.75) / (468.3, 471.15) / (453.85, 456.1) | 0.033 nm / 20.5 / 20.3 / 20.4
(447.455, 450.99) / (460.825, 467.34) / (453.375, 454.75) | 0.017 nm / 20.4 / 20.4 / 20.4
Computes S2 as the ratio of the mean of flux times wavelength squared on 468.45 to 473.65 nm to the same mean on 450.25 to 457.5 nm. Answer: 1.09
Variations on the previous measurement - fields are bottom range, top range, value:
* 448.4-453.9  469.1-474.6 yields 1.10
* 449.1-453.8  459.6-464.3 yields 1.07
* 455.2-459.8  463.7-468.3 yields 1.04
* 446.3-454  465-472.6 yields 1.09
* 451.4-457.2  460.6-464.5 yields 1.06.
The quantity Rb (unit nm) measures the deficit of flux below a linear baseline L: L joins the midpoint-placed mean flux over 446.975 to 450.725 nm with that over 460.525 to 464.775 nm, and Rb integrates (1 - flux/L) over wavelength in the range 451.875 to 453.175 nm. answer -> 0.05 nm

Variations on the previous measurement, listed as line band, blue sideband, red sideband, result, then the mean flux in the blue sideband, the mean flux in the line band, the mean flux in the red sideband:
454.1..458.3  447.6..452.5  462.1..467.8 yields 0.04 nm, 20.4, 20.2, 20.5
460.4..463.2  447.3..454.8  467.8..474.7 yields -0.03 nm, 20.2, 20.6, 20.4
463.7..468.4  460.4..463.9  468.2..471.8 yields 0.02 nm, 20.6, 20.4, 20.3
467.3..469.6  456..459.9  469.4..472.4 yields -0.02 nm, 20.4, 20.5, 20.3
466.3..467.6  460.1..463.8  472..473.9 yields 0.02 nm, 20.5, 20.2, 20.4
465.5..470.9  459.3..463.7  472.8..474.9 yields 0.02 nm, 20.5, 20.4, 20.4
